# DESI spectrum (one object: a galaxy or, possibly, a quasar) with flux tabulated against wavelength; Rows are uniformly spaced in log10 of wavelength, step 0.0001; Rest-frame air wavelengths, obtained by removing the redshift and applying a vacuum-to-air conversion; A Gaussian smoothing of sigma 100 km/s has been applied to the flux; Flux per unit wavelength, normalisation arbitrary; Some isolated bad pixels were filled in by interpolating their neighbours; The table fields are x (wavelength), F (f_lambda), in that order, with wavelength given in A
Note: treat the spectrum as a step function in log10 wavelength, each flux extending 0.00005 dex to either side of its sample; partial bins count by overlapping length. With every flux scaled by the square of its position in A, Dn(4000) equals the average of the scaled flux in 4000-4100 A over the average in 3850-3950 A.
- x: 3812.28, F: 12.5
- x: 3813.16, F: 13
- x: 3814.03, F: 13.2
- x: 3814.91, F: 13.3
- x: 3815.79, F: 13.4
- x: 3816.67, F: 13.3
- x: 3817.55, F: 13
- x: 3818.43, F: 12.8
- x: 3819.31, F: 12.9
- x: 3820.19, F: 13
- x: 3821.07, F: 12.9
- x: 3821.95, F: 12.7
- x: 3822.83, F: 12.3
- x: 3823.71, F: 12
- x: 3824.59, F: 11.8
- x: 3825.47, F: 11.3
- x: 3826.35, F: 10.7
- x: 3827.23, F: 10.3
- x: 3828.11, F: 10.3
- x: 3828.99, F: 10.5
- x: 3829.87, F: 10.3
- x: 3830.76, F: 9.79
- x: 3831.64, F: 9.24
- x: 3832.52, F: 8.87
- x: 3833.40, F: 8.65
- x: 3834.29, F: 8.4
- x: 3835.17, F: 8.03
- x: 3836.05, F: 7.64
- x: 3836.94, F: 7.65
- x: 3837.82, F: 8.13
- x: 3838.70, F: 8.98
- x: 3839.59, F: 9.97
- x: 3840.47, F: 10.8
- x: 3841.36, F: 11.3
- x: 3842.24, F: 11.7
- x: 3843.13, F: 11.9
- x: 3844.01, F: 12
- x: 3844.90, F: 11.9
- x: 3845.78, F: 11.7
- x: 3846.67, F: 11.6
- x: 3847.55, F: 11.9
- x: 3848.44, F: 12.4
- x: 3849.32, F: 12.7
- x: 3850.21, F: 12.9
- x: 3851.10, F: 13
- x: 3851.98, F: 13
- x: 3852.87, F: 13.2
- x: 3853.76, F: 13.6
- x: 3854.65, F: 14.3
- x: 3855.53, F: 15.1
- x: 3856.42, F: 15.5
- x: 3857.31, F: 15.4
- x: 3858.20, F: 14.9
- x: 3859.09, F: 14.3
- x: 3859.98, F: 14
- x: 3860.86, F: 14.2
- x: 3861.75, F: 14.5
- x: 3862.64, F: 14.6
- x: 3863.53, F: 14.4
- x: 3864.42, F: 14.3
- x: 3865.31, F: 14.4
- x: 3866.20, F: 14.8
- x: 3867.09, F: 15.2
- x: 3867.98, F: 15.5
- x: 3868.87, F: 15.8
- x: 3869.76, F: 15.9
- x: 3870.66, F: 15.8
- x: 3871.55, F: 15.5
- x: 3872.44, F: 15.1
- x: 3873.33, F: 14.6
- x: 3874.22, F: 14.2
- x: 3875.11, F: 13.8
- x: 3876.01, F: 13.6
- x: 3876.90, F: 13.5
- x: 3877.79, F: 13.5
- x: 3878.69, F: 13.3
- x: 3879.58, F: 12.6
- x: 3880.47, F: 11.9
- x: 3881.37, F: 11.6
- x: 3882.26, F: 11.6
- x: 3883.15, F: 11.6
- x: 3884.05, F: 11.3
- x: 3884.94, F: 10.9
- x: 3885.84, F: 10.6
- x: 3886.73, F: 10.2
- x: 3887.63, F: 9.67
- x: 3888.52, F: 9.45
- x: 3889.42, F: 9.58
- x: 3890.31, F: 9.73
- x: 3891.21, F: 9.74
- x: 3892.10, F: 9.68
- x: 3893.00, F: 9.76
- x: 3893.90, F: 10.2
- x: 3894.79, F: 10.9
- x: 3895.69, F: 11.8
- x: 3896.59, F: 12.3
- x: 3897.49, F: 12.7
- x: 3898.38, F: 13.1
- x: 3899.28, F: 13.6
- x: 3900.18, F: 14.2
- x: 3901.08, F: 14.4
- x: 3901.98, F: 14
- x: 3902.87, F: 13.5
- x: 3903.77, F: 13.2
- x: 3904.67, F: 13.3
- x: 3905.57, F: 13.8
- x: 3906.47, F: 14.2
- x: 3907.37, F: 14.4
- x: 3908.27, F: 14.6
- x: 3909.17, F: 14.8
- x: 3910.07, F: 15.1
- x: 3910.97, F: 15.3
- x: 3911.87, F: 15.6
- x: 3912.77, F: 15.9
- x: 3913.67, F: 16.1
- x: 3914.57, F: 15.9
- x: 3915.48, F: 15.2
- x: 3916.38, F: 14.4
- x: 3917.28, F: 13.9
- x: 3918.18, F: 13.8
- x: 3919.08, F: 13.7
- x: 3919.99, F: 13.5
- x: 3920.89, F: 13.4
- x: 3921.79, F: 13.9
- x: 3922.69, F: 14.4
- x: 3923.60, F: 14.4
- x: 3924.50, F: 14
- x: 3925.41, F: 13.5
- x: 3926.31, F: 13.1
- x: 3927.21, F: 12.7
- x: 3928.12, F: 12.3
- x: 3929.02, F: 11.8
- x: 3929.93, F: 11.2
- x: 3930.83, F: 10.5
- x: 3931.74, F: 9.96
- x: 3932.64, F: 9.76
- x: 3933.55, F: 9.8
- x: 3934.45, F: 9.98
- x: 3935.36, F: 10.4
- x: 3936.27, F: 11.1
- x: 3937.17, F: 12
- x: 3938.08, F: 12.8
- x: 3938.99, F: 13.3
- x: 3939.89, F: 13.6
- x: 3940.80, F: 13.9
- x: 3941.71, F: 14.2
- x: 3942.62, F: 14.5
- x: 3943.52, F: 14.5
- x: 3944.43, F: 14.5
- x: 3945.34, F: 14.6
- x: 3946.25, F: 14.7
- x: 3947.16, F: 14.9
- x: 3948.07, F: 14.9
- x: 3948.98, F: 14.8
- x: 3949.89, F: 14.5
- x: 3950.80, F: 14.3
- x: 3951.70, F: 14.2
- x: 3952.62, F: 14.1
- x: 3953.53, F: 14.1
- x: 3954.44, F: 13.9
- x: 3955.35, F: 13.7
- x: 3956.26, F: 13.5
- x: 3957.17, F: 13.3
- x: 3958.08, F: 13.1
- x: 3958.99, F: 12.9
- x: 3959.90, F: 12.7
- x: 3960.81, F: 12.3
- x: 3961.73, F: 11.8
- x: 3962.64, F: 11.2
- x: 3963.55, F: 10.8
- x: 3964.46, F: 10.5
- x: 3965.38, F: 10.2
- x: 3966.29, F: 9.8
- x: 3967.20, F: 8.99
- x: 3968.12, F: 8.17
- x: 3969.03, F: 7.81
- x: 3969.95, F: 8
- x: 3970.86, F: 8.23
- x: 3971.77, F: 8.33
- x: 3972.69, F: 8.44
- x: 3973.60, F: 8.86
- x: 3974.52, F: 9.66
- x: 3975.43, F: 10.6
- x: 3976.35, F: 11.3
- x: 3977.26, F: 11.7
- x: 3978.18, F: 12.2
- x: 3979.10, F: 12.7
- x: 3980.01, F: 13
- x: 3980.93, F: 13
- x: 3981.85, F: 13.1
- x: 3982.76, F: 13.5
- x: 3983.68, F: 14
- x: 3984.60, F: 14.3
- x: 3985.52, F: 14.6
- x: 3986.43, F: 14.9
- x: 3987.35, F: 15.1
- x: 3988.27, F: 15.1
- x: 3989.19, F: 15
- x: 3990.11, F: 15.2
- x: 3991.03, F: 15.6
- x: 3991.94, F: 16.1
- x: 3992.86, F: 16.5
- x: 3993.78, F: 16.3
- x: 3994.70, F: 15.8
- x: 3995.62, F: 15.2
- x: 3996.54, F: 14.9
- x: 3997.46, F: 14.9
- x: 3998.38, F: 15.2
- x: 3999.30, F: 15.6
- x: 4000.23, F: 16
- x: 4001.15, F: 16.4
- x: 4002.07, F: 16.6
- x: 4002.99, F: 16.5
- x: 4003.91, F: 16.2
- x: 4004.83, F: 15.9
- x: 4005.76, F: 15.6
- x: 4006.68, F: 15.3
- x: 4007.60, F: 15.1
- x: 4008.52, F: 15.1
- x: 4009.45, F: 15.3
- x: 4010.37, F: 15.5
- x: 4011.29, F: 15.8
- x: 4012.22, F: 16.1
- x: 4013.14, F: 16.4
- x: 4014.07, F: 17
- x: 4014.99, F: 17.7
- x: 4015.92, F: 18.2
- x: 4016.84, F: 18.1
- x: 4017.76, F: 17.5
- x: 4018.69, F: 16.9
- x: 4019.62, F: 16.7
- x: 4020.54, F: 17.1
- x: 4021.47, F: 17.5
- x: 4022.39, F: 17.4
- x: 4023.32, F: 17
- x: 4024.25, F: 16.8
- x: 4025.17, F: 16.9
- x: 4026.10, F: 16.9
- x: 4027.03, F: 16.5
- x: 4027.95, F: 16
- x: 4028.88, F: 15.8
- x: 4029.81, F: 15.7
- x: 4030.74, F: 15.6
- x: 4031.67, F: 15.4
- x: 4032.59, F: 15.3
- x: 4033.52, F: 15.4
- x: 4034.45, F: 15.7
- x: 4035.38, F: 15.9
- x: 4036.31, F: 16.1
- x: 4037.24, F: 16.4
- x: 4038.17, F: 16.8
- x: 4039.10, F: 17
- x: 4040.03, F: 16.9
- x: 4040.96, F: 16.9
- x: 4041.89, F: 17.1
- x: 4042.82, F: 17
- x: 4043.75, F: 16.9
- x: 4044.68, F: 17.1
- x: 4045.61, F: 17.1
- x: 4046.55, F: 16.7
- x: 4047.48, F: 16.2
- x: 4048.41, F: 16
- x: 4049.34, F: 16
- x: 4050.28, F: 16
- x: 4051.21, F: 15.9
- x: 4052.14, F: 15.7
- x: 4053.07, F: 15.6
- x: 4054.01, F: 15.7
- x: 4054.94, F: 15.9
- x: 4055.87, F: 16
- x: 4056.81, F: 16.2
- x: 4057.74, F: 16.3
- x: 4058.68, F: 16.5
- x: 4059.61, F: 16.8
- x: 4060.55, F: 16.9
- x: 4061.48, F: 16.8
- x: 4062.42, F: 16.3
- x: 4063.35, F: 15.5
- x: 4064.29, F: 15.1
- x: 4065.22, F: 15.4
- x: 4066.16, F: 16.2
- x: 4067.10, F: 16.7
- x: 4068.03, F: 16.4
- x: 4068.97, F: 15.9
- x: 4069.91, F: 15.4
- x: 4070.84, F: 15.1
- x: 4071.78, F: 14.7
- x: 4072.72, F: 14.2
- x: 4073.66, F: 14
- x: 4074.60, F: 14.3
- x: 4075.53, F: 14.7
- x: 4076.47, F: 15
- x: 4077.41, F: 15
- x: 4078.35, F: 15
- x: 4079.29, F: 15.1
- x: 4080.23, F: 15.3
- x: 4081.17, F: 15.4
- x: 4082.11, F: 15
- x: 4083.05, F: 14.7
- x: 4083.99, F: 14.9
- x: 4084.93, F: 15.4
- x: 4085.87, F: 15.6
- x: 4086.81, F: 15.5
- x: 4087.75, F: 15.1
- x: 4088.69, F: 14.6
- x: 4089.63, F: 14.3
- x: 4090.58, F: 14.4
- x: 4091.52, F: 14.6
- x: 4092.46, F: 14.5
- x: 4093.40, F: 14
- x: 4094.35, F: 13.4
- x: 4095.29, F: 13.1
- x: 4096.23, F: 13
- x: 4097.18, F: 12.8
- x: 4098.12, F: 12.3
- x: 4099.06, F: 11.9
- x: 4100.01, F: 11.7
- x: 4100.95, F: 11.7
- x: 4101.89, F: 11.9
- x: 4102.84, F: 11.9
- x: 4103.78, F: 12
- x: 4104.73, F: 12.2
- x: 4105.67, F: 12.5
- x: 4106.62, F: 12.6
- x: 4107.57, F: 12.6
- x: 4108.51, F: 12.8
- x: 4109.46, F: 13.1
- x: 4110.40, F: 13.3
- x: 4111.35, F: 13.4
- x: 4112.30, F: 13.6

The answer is 1.28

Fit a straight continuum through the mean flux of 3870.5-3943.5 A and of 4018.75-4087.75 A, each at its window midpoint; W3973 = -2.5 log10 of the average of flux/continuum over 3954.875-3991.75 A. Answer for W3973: 0.192 mag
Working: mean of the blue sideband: 12.8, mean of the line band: 12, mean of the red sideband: 16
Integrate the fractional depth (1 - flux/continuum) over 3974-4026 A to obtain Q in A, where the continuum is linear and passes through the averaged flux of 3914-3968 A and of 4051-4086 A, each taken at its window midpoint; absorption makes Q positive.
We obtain -4.3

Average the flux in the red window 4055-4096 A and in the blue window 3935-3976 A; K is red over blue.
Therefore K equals 1.25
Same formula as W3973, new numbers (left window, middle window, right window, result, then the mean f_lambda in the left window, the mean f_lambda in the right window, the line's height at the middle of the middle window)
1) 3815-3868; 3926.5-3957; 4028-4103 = 0.05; 12.1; 15.3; 13.6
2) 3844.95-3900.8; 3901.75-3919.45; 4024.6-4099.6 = -0.08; 13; 15.5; 13.5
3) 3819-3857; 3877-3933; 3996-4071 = 0.02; 11.3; 16.2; 13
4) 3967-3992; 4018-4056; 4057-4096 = -0.18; 12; 15.2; 13.9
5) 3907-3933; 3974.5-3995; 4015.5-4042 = 0.11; 13.7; 16.6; 15.4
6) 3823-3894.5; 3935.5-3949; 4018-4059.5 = 0.03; 12.1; 16.4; 14.1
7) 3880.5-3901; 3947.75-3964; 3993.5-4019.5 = 0.05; 11.2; 16.1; 14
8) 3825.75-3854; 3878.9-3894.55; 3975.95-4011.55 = 0.13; 10.7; 14.9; 12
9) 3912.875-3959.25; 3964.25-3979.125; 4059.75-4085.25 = 0.40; 13.4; 15.4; 13.9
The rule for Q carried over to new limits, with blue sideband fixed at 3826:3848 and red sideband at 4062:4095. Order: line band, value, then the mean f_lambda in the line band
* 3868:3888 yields -4.0 A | 13.1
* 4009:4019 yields -2.2 A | 16.8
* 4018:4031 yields -2.5 A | 16.6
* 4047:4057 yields -1.0 A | 15.9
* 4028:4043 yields -2.1 A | 16.2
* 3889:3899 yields 0.3 A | 10.9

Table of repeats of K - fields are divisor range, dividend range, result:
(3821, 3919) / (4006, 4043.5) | 1.30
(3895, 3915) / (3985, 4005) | 1.10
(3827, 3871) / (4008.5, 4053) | 1.34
